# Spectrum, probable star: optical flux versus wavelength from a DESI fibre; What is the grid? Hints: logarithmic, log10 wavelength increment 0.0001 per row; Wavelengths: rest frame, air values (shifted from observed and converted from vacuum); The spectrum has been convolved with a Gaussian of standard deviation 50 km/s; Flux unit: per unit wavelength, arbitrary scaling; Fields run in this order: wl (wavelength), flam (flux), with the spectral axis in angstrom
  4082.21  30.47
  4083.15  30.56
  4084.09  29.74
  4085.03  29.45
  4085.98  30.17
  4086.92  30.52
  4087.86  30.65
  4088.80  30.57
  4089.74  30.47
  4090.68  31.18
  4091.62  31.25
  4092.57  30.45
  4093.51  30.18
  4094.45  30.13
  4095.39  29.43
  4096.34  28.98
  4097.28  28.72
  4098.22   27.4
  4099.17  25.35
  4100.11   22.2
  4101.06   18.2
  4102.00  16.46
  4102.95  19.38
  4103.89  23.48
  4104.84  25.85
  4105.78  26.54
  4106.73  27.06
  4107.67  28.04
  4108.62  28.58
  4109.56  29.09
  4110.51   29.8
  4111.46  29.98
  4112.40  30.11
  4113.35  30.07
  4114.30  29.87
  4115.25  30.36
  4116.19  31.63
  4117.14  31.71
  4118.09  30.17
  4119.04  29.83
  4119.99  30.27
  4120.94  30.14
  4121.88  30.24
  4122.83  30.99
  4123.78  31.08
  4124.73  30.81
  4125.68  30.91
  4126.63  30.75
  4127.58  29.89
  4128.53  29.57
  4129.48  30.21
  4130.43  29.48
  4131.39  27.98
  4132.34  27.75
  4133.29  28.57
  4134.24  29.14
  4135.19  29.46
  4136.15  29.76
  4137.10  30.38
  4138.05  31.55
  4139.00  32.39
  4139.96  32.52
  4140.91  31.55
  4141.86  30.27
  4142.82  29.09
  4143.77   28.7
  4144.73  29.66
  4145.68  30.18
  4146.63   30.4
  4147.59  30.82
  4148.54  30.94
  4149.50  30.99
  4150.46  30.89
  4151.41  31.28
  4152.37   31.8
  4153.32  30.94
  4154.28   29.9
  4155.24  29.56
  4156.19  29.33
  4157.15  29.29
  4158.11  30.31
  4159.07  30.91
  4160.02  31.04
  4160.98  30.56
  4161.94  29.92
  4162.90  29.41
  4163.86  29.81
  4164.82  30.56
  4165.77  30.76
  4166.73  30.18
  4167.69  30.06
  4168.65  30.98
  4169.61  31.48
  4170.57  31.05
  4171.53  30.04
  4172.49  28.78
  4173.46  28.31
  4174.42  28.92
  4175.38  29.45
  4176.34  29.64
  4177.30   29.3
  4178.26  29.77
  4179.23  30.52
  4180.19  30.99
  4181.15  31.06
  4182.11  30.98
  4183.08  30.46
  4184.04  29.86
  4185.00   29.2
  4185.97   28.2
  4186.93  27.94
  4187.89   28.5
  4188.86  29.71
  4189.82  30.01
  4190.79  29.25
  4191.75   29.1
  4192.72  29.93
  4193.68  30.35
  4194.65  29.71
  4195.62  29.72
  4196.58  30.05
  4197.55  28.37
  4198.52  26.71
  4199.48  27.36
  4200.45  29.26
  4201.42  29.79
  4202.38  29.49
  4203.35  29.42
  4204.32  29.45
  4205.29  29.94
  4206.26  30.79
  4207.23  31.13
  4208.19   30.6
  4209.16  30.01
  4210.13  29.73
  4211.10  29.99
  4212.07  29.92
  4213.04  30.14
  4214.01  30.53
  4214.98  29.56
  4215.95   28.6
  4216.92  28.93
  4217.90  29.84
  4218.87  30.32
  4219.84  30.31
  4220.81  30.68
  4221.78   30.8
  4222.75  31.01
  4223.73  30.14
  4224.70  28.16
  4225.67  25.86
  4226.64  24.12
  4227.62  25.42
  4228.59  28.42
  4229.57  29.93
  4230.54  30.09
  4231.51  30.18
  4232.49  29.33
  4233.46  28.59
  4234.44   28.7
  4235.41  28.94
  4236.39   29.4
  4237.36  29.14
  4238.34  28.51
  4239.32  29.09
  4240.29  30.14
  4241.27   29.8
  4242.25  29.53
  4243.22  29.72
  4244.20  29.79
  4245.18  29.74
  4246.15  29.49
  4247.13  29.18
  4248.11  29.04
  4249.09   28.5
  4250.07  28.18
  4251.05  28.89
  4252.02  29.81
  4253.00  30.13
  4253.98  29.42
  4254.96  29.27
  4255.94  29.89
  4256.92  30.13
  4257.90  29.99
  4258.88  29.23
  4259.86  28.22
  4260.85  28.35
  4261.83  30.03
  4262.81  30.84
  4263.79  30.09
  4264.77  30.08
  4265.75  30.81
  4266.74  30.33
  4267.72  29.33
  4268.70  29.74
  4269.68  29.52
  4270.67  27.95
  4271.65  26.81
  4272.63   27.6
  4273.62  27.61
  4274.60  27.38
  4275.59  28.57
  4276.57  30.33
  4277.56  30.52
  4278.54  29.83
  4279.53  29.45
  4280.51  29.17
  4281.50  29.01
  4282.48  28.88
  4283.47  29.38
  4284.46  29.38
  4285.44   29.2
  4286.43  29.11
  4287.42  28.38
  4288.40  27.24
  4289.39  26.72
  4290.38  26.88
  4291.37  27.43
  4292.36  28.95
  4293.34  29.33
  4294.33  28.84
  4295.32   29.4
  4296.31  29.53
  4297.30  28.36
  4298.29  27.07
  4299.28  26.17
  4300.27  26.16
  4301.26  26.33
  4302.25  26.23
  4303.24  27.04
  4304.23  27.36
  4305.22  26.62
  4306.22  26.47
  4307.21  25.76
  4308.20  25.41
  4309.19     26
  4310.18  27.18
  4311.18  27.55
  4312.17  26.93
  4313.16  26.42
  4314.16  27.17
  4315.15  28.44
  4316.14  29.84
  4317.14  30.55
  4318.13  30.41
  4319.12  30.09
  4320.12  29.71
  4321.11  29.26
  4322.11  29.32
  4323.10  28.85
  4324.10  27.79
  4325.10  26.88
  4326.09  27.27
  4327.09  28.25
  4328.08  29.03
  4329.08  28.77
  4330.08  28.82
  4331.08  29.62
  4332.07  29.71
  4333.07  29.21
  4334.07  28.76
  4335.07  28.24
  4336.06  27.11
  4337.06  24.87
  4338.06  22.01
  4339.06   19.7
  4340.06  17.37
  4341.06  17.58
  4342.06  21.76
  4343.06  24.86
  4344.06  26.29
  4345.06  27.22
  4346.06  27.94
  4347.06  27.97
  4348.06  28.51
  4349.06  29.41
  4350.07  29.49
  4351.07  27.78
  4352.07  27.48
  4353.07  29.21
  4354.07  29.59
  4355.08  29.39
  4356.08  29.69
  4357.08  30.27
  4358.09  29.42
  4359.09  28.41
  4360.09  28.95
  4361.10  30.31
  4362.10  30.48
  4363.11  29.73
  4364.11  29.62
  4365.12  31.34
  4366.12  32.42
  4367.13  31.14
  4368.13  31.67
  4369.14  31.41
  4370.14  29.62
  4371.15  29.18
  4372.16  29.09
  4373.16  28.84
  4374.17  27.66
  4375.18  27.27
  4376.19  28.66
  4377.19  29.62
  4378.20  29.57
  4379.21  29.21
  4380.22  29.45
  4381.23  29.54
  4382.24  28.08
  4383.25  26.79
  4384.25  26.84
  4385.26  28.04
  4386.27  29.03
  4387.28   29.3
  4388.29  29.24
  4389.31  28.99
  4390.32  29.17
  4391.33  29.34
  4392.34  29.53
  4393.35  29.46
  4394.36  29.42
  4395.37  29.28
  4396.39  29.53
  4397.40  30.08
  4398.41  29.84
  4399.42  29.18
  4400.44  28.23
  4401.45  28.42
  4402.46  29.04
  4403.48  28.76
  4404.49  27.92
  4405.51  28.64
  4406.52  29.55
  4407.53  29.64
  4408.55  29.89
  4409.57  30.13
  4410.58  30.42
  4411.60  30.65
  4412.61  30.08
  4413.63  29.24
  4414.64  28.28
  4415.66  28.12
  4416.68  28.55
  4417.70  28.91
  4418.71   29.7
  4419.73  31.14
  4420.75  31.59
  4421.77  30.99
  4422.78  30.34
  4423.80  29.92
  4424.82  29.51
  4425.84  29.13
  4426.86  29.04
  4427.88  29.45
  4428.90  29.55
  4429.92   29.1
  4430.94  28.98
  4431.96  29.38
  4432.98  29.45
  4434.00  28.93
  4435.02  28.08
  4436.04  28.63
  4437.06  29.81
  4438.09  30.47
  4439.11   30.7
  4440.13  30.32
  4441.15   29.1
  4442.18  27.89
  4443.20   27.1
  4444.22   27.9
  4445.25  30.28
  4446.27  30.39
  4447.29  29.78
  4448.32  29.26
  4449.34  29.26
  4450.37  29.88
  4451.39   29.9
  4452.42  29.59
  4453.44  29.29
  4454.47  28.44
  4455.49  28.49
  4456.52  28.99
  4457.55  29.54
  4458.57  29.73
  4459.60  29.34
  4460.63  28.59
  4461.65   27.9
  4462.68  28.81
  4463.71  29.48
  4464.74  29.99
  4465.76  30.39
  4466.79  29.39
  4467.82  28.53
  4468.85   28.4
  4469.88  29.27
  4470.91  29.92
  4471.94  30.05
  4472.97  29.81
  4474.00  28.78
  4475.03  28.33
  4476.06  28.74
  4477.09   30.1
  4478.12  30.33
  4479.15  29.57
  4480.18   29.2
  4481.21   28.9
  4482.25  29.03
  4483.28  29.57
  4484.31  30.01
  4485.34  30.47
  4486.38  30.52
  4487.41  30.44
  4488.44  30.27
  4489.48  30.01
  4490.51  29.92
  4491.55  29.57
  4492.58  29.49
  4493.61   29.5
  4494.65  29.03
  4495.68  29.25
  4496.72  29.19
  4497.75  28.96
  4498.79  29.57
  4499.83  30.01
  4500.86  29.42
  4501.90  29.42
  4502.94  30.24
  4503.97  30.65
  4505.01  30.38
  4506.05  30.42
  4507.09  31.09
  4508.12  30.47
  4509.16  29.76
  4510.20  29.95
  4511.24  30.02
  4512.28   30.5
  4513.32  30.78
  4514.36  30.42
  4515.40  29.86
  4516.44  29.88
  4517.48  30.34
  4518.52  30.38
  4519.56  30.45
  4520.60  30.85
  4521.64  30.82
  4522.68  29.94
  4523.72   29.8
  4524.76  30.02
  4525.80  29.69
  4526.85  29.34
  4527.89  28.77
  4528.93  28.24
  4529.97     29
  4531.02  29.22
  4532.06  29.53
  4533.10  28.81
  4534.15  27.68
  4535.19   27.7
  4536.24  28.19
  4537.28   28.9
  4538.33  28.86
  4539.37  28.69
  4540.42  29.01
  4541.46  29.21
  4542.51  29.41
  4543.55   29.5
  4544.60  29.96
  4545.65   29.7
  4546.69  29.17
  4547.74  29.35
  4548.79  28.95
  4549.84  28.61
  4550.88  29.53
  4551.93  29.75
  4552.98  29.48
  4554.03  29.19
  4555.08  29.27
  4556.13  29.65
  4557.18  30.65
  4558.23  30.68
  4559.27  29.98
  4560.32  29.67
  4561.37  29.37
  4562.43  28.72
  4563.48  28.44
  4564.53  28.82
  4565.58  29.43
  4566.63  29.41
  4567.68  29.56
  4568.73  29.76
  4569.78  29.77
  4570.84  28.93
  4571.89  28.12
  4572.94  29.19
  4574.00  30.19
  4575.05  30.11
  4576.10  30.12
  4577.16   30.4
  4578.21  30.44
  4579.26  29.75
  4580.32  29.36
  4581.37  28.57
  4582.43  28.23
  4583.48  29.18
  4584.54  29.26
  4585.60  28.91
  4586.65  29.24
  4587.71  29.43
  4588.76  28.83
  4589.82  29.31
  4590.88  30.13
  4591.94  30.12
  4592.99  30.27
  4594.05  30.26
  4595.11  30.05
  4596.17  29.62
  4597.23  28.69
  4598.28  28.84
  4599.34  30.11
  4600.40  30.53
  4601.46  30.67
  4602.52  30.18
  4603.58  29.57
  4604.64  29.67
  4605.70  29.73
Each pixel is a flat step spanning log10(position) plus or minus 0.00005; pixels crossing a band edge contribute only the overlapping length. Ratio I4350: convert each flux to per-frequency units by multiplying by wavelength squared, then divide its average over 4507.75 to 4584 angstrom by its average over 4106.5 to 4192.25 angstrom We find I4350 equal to 1.18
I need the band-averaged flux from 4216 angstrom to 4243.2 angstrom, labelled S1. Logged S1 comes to 29.1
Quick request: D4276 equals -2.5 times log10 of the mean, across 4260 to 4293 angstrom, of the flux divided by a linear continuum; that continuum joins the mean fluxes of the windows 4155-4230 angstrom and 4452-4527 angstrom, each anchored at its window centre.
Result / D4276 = 0.03 mag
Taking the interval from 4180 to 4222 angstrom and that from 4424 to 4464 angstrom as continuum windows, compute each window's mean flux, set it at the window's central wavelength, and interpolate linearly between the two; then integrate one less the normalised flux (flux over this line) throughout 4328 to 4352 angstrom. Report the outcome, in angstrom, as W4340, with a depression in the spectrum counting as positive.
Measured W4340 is 2.5 angstrom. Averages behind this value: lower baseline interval 29.7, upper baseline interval 29.2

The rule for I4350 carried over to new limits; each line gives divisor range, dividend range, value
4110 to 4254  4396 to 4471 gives 1.11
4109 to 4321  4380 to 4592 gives 1.14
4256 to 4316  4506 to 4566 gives 1.17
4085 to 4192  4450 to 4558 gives 1.19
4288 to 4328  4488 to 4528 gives 1.18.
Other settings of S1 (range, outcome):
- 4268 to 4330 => 28.2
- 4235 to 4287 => 29.3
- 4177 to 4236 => 29.4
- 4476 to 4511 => 29.8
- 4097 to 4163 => 29.2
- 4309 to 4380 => 28.2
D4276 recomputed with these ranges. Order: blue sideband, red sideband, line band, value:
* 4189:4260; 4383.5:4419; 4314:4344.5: 0.09 mag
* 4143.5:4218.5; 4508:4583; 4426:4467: 0.01 mag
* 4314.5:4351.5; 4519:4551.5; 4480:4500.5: -0.03 mag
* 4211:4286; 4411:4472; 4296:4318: 0.08 mag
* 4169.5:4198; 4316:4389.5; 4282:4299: 0.01 mag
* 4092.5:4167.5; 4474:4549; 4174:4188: -0.01 mag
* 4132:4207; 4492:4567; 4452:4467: 0.02 mag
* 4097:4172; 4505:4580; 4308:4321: 0.05 mag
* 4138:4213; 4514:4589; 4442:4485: 0.01 mag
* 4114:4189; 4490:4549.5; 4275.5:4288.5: 0.03 mag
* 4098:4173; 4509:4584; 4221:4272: 0.01 mag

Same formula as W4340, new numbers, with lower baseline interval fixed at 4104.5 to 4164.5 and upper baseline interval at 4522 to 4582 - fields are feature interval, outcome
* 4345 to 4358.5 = 0.36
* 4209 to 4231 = 0.48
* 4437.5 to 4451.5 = 0.03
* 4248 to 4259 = 0.16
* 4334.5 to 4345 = 2.29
